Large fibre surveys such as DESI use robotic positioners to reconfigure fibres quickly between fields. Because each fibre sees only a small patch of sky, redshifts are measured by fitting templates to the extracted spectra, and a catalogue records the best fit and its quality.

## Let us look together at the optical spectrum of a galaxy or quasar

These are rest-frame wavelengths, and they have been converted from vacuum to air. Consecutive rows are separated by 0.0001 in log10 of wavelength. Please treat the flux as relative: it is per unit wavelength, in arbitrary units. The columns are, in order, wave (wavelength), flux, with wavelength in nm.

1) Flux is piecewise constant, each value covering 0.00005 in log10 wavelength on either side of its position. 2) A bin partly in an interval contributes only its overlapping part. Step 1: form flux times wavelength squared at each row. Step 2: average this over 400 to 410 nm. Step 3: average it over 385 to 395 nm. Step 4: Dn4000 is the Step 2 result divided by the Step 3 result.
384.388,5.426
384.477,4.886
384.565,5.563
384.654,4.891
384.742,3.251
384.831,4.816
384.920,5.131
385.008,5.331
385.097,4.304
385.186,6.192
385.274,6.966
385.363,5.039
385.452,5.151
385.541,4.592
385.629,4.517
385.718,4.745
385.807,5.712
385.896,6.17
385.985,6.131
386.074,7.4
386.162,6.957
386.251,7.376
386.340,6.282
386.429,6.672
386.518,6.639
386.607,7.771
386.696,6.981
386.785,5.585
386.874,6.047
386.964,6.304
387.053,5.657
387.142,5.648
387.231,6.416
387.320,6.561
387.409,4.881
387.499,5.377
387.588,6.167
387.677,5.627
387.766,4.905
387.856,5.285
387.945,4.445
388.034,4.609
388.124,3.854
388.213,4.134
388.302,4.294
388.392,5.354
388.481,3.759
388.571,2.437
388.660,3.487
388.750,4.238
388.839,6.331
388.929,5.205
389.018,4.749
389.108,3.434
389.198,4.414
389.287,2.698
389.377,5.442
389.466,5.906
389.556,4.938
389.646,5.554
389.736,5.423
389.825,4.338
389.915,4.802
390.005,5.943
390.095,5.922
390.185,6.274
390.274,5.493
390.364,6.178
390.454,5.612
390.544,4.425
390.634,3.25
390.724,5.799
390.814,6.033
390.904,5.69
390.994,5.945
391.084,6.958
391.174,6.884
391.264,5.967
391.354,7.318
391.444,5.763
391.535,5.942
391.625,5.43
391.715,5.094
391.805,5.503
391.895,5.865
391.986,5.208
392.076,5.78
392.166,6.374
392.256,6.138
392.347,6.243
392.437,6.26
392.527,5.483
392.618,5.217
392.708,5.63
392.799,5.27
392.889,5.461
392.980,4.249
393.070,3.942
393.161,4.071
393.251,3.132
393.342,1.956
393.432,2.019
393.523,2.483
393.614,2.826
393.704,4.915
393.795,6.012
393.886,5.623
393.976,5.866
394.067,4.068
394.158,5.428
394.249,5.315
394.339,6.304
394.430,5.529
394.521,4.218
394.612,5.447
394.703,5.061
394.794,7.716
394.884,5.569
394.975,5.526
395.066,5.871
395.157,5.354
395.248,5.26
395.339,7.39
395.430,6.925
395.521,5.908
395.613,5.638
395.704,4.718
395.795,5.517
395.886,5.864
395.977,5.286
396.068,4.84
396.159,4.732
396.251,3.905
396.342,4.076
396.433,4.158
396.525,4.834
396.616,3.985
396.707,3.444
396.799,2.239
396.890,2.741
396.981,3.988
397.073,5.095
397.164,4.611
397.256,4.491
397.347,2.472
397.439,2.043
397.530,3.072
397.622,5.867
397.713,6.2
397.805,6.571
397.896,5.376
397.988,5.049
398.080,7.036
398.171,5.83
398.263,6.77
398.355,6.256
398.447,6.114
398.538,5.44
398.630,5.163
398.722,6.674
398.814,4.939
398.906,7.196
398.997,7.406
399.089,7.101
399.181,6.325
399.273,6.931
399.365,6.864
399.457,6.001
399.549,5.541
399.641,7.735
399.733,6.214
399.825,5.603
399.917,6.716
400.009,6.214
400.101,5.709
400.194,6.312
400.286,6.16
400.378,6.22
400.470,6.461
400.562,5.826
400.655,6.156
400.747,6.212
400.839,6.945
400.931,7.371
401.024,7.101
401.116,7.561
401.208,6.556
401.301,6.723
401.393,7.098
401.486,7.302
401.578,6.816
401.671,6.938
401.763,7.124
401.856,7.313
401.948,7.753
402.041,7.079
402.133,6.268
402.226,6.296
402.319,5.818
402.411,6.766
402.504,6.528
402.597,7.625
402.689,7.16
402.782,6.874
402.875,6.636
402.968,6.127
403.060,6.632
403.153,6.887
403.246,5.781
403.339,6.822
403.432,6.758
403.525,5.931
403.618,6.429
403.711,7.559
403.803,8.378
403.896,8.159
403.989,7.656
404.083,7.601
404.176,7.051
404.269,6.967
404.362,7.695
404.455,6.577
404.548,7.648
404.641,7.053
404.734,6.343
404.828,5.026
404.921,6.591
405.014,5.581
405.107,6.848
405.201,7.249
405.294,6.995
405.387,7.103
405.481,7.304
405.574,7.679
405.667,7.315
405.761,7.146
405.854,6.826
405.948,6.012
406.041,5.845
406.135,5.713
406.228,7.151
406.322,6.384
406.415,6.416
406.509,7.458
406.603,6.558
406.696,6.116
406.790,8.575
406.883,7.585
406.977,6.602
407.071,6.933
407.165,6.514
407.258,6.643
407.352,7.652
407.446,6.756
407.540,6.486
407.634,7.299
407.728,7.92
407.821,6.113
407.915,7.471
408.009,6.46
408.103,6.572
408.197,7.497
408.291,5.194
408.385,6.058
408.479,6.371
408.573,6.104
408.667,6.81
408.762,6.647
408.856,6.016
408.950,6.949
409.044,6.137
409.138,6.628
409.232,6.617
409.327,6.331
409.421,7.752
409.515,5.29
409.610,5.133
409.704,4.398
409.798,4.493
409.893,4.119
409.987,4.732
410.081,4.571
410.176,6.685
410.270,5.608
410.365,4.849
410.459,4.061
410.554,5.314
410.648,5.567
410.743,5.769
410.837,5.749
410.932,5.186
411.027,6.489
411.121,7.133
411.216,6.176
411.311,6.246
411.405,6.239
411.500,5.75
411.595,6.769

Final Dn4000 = 1.3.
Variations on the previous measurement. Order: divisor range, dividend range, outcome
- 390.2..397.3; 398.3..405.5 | 1.36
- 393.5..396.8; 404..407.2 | 1.41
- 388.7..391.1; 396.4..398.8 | 0.97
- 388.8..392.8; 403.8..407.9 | 1.35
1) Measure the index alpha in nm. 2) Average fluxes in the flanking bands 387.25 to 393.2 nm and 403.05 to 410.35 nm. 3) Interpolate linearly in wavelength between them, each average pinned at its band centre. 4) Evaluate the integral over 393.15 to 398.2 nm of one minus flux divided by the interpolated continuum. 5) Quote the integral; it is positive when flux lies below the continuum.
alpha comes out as 0.77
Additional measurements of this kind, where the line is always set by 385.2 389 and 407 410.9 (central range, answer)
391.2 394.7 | 0.35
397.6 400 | -0.18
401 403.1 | -0.34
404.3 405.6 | -0.18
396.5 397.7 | 0.41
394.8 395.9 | -0.02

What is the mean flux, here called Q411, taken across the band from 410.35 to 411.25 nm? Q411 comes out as 5.65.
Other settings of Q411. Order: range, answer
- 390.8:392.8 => 5.92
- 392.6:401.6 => 5.45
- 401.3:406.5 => 6.85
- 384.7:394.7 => 5.28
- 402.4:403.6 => 6.64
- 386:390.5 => 5.4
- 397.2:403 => 6.29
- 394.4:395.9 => 5.73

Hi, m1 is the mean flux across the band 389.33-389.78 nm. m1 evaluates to 5.43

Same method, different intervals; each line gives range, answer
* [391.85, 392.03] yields 5.52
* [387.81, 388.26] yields 4.47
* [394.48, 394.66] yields 4.84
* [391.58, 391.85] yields 5.35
